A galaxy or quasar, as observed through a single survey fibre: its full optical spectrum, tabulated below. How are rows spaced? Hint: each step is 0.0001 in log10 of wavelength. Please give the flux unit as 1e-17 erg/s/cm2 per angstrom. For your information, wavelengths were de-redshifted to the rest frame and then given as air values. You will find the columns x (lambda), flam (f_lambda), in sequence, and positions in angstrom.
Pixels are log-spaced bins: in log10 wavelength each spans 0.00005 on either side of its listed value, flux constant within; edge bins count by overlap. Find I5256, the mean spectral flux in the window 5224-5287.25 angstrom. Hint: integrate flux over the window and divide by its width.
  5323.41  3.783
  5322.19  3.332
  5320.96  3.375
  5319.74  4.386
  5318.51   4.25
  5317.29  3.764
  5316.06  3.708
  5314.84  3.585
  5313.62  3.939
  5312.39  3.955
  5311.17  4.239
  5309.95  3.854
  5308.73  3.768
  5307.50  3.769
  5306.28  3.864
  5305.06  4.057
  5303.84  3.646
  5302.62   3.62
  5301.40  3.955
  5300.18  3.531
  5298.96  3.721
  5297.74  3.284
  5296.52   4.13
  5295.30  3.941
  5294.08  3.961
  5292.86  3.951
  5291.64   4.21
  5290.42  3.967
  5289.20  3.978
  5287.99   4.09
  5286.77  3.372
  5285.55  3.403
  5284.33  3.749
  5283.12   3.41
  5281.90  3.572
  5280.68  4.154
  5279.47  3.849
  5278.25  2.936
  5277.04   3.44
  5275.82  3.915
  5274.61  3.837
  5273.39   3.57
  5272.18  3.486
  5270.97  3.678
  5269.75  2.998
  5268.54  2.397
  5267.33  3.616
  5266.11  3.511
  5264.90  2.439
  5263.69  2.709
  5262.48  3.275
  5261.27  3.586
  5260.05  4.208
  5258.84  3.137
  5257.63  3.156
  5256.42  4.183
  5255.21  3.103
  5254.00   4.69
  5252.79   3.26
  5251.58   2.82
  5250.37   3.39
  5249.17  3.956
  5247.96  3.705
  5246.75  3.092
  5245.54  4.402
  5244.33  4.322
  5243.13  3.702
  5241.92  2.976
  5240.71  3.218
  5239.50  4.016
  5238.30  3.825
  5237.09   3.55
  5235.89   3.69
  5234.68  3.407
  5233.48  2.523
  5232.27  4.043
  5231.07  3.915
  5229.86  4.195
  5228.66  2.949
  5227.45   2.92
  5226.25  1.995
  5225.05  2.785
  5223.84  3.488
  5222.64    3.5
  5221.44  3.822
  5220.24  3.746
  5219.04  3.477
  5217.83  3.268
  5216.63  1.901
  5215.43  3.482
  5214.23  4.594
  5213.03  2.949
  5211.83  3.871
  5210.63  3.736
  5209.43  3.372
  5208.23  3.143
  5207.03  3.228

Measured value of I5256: 3.46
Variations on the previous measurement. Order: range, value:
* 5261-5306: 3.6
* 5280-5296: 3.83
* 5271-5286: 3.62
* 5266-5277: 3.44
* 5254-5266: 3.39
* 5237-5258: 3.64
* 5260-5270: 3.14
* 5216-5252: 3.42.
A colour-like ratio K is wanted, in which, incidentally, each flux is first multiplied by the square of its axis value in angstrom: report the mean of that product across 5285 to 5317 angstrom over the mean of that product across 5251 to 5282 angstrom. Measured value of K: 1.1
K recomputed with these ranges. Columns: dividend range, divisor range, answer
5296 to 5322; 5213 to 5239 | 1.17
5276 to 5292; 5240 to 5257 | 1.03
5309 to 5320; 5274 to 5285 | 1.10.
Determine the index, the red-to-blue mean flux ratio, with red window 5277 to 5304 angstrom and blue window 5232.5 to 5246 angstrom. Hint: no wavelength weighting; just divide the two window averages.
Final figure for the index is 1.04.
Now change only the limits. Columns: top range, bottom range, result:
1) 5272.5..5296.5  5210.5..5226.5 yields 1.12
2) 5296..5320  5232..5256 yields 1.07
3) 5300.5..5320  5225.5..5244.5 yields 1.13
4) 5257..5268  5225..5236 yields 1.01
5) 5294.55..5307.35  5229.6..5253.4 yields 1.05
